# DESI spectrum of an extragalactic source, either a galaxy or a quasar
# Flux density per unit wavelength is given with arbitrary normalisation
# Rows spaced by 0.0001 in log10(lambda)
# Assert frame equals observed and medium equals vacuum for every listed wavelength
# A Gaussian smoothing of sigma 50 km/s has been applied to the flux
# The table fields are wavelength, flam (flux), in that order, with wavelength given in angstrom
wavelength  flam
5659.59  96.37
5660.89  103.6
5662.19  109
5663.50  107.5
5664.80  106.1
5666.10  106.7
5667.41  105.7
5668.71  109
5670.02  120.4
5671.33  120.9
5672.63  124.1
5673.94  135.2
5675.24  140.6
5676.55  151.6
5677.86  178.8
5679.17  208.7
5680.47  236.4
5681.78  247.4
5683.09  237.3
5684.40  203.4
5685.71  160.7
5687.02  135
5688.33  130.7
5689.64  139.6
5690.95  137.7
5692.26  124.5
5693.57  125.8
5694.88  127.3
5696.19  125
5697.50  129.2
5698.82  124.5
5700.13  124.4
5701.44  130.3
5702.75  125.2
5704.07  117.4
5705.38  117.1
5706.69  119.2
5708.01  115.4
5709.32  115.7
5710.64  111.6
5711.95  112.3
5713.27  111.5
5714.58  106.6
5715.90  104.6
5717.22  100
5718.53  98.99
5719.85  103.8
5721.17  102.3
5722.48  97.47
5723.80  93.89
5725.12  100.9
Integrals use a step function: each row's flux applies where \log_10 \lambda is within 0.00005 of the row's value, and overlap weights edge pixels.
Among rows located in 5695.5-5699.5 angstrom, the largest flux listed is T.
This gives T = 129.2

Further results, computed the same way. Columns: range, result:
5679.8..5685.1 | 247.4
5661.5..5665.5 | 109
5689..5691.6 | 139.6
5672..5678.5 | 178.8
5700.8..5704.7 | 130.3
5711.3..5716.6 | 112.3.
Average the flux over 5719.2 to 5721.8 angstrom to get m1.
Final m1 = 103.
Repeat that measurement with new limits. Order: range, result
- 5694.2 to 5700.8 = 126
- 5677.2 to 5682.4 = 218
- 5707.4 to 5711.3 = 114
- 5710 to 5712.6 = 112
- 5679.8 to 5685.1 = 231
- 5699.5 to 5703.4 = 127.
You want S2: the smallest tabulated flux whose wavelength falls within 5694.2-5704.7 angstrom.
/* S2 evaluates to 117.4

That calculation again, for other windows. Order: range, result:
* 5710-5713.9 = 111.5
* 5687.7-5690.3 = 130.7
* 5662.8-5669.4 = 105.7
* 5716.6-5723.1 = 97.47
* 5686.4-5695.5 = 124.5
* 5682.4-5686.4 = 160.7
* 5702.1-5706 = 117.1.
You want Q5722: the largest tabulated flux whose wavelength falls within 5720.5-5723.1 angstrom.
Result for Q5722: 102.3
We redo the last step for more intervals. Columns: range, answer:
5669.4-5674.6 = 135.2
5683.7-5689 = 203.4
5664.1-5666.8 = 106.7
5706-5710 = 119.2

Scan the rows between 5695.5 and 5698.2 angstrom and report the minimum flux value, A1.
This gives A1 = 125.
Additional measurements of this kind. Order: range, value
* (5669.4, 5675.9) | 120.4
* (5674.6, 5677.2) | 140.6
